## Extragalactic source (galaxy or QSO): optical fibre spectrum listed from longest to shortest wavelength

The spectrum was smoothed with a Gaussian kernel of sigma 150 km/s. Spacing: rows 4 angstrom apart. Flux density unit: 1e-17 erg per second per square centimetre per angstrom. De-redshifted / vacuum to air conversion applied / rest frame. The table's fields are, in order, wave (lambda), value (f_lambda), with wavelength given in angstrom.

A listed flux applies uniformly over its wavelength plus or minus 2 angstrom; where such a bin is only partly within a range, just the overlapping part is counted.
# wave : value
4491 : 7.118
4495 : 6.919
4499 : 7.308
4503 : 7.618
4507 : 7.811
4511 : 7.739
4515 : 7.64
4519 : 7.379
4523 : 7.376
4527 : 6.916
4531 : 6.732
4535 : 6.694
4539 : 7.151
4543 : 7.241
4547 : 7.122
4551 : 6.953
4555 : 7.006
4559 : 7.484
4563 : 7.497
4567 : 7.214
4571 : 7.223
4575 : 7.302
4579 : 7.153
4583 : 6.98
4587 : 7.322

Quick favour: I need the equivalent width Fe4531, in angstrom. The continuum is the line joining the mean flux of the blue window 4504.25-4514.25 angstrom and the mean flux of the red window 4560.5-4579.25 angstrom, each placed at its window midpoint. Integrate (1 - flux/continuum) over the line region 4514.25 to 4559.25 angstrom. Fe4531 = 2.5 angstrom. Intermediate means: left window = 7.75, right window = 7.29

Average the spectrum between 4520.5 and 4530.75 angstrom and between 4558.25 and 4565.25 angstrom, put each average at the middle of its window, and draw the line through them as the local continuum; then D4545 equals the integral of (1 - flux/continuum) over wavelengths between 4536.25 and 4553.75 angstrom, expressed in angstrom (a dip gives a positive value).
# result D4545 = 0.49 angstrom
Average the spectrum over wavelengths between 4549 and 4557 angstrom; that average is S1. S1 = 6.98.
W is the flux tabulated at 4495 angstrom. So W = 6.919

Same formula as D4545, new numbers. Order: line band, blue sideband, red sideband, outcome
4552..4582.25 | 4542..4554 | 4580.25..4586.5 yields -0.7 angstrom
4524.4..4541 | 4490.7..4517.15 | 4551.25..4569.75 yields 1.1 angstrom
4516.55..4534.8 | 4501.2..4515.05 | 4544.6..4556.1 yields 0.9 angstrom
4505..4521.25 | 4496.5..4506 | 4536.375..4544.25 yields -0.6 angstrom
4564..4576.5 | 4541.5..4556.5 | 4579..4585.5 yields -0.4 angstrom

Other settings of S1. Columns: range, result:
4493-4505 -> 7.28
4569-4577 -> 7.26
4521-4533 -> 7.01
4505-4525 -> 7.59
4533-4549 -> 7.05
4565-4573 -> 7.22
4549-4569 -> 7.23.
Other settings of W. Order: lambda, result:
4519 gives 7.379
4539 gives 7.151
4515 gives 7.64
